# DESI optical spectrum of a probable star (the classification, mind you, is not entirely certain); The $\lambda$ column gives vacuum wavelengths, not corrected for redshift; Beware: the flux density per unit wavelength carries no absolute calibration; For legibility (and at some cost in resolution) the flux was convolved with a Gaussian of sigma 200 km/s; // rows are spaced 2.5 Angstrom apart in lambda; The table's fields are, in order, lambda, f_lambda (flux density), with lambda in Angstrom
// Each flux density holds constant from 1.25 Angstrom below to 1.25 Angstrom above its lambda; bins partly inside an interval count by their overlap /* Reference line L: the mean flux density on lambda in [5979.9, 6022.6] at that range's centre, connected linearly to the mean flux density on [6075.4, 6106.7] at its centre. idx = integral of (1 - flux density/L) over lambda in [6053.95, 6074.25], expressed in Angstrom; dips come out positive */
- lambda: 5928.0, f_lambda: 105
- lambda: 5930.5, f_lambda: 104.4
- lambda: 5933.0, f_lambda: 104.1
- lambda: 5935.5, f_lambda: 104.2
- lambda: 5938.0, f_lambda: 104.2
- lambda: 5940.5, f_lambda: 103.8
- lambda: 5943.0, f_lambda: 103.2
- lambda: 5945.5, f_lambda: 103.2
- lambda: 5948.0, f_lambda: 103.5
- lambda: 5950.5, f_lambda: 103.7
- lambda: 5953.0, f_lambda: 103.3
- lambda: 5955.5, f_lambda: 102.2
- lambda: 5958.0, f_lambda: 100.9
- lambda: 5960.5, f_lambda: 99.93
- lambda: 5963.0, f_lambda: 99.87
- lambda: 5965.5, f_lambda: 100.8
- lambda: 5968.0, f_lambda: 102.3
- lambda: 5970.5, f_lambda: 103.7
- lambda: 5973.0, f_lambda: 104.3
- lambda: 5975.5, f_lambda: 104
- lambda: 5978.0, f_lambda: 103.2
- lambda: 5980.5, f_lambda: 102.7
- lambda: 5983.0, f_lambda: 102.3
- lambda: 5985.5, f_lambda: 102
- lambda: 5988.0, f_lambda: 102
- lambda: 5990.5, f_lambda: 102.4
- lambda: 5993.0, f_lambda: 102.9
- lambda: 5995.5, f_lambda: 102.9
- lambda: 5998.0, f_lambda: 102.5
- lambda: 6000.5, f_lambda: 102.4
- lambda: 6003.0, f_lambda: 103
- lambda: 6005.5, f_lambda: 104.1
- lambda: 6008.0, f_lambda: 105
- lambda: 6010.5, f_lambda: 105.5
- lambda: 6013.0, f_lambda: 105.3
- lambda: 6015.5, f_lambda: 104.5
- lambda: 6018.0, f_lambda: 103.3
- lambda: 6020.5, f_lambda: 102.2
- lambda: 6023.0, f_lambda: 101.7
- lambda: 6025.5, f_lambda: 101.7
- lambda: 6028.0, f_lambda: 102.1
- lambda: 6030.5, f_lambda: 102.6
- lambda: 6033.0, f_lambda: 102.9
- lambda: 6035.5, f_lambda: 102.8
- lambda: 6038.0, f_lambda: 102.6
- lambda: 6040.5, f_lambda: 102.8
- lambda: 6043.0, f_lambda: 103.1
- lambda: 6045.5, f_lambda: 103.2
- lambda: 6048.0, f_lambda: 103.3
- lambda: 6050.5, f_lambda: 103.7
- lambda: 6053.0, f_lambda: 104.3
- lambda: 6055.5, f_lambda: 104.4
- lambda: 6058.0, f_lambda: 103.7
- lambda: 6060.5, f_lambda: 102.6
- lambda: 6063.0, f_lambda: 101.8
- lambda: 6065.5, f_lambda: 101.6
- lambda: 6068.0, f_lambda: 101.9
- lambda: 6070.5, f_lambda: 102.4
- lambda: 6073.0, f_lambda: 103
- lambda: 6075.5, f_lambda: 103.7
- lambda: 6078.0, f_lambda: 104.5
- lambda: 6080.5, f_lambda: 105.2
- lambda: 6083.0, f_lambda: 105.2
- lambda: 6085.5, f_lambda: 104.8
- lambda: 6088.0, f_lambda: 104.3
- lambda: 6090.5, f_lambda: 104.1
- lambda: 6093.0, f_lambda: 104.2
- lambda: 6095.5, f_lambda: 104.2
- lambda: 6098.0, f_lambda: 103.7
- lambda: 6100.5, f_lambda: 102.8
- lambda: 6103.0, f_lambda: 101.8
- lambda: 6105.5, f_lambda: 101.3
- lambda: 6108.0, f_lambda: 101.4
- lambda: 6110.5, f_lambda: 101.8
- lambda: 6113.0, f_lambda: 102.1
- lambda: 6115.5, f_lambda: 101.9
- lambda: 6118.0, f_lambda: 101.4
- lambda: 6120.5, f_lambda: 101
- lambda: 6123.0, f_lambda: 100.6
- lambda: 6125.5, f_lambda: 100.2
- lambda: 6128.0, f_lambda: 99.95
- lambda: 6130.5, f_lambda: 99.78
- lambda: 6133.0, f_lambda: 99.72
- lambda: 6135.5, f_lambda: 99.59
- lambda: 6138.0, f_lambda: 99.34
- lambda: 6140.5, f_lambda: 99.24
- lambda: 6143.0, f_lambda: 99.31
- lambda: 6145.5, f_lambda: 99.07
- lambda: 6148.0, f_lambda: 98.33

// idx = 0.2 Angstrom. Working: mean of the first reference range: 103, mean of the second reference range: 104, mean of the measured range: 103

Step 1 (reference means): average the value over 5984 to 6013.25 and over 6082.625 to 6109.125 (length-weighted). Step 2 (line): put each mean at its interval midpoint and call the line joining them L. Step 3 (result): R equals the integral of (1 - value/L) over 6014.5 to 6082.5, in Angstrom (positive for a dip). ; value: 0.19 Angstrom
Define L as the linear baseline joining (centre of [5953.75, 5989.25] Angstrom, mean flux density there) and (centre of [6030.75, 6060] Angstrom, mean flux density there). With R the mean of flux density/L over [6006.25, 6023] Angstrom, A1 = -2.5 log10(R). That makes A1 -0.01 mag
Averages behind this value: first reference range 102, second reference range 103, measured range 104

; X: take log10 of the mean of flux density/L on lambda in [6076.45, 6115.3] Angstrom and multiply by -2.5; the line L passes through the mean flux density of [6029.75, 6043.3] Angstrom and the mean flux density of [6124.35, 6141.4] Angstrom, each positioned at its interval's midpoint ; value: -0.03 mag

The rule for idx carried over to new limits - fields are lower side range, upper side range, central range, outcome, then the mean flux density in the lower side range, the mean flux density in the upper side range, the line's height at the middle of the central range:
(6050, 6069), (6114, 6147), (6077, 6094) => -0.4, 103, 100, 102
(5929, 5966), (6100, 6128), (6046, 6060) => -0.3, 103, 101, 102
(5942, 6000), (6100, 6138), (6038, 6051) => -0.2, 103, 101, 102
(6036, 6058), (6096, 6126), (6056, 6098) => -0.4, 103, 102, 103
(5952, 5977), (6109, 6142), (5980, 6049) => -0.9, 102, 101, 102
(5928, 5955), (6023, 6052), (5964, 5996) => 0.2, 104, 103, 103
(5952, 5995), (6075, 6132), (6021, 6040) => 0.0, 102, 103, 102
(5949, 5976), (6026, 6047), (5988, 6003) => 0.0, 102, 103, 102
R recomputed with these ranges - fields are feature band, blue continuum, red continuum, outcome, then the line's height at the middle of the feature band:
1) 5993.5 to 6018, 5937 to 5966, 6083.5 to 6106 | -0.2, 103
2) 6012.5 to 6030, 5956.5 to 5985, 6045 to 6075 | 0.0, 103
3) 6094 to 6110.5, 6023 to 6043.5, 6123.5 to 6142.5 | -0.3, 101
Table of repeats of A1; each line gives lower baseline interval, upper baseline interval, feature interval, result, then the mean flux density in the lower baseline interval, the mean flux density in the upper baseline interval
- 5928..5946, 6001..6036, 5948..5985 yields 0.01 mag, 104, 103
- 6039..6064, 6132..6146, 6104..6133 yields -0.01 mag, 103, 99.4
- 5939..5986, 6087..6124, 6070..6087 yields -0.02 mag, 103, 102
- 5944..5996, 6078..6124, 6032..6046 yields 0.00 mag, 102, 103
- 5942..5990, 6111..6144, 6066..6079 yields -0.02 mag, 102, 100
